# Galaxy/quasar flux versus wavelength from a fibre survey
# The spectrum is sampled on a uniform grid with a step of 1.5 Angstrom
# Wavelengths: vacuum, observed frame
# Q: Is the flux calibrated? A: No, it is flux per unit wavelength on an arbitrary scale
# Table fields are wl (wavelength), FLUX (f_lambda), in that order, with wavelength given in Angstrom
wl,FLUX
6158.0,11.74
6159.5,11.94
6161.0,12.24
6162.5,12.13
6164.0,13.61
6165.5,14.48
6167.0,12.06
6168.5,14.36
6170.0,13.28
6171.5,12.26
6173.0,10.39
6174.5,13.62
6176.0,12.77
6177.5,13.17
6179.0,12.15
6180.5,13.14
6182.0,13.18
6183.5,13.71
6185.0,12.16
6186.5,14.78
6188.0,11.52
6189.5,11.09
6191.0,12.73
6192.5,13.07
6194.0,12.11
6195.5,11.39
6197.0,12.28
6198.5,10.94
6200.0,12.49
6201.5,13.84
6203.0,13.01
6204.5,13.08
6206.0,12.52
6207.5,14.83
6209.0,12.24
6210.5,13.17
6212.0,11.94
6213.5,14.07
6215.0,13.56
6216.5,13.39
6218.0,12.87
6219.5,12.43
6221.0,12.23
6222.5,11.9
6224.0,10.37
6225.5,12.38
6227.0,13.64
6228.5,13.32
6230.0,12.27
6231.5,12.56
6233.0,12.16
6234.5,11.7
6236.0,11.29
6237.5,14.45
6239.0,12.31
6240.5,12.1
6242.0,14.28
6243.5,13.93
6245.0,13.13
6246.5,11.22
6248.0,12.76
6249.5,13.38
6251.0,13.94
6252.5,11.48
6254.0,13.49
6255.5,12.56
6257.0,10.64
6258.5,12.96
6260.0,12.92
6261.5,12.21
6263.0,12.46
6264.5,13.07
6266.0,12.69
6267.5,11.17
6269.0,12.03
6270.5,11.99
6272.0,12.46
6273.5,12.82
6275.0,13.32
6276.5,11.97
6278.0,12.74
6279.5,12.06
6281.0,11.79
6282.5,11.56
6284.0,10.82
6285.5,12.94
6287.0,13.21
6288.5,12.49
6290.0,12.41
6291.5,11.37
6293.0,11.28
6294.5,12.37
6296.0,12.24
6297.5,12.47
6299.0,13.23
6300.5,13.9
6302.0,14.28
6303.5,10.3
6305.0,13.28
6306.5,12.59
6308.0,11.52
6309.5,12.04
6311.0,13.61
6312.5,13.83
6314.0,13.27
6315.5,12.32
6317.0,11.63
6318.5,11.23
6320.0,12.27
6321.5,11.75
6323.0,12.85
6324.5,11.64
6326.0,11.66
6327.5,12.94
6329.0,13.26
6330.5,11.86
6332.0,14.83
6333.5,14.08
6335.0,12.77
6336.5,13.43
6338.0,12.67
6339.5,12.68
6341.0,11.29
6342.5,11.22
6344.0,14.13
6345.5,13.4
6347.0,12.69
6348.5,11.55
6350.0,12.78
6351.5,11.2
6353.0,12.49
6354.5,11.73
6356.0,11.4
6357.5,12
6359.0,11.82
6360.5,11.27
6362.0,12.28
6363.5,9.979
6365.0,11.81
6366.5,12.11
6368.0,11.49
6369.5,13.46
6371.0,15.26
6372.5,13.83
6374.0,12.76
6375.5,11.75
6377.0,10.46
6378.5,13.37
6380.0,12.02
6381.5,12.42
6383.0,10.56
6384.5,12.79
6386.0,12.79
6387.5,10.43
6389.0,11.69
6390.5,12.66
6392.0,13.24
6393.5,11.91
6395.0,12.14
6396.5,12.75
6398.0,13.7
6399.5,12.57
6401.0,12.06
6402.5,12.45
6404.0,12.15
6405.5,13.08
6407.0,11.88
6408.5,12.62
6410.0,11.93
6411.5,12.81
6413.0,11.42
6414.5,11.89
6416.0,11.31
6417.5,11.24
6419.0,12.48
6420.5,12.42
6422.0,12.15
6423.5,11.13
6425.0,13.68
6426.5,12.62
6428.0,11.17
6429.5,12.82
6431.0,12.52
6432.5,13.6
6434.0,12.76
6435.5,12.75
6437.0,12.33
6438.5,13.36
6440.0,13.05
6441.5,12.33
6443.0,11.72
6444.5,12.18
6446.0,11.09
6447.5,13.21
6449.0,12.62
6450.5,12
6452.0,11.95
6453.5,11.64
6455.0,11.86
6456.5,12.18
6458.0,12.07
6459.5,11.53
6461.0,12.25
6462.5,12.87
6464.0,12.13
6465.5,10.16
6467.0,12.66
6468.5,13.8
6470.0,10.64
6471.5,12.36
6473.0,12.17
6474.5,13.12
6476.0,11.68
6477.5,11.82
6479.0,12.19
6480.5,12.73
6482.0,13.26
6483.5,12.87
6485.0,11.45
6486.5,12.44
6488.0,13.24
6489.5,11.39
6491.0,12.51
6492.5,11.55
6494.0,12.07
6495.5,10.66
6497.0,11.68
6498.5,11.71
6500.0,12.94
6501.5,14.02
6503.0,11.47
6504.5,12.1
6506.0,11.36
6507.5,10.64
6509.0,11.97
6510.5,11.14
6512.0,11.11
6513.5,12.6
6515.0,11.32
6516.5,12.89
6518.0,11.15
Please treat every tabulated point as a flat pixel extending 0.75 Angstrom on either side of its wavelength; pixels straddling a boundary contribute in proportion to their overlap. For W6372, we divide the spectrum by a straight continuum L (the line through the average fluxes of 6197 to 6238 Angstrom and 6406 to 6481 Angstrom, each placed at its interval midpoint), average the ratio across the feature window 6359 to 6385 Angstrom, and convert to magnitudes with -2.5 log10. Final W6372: 0.01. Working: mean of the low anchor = 12.7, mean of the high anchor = 12.2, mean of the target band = 12.2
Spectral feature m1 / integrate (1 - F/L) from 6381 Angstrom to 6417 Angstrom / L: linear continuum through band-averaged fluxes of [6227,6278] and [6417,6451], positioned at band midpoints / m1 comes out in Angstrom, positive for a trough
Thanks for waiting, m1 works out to 0.7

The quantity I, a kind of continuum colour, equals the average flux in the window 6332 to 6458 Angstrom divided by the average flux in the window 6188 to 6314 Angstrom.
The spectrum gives 0.98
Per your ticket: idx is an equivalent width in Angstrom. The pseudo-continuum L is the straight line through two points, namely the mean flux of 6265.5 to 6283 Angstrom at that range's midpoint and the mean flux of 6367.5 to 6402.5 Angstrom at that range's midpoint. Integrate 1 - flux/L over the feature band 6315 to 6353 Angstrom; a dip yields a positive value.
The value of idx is -0.4 Angstrom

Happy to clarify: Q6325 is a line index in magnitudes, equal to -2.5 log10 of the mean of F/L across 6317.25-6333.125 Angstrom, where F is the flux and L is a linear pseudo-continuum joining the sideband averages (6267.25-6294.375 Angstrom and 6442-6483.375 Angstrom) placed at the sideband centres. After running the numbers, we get -0.03 mag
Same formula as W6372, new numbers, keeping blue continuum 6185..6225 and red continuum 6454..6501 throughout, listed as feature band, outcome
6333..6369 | 0.016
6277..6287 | 0.035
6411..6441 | -0.013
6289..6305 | 0.001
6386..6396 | 0.017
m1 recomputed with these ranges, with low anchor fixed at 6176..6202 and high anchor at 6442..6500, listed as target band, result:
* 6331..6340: -0.8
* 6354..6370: 0.7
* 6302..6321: 0.0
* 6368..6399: -0.6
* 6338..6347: -0.2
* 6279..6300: 0.4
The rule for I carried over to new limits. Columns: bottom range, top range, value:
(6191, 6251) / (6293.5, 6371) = 0.98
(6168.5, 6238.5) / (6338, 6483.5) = 0.97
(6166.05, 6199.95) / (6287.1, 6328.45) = 0.99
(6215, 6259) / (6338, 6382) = 0.97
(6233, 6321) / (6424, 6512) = 0.98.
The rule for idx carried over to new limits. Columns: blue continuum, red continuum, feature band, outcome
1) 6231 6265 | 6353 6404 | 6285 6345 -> -0.7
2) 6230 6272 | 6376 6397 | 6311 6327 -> 0.0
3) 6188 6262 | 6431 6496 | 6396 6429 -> 0.2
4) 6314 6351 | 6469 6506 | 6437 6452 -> -0.1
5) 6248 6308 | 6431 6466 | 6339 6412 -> 0.4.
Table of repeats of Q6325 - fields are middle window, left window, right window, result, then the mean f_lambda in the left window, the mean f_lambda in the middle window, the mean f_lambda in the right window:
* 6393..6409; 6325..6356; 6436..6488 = -0.006 mag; 12.6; 12.5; 12.2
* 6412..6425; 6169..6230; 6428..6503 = 0.040 mag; 12.7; 11.9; 12.3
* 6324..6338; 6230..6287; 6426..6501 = -0.048 mag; 12.5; 12.9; 12.2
